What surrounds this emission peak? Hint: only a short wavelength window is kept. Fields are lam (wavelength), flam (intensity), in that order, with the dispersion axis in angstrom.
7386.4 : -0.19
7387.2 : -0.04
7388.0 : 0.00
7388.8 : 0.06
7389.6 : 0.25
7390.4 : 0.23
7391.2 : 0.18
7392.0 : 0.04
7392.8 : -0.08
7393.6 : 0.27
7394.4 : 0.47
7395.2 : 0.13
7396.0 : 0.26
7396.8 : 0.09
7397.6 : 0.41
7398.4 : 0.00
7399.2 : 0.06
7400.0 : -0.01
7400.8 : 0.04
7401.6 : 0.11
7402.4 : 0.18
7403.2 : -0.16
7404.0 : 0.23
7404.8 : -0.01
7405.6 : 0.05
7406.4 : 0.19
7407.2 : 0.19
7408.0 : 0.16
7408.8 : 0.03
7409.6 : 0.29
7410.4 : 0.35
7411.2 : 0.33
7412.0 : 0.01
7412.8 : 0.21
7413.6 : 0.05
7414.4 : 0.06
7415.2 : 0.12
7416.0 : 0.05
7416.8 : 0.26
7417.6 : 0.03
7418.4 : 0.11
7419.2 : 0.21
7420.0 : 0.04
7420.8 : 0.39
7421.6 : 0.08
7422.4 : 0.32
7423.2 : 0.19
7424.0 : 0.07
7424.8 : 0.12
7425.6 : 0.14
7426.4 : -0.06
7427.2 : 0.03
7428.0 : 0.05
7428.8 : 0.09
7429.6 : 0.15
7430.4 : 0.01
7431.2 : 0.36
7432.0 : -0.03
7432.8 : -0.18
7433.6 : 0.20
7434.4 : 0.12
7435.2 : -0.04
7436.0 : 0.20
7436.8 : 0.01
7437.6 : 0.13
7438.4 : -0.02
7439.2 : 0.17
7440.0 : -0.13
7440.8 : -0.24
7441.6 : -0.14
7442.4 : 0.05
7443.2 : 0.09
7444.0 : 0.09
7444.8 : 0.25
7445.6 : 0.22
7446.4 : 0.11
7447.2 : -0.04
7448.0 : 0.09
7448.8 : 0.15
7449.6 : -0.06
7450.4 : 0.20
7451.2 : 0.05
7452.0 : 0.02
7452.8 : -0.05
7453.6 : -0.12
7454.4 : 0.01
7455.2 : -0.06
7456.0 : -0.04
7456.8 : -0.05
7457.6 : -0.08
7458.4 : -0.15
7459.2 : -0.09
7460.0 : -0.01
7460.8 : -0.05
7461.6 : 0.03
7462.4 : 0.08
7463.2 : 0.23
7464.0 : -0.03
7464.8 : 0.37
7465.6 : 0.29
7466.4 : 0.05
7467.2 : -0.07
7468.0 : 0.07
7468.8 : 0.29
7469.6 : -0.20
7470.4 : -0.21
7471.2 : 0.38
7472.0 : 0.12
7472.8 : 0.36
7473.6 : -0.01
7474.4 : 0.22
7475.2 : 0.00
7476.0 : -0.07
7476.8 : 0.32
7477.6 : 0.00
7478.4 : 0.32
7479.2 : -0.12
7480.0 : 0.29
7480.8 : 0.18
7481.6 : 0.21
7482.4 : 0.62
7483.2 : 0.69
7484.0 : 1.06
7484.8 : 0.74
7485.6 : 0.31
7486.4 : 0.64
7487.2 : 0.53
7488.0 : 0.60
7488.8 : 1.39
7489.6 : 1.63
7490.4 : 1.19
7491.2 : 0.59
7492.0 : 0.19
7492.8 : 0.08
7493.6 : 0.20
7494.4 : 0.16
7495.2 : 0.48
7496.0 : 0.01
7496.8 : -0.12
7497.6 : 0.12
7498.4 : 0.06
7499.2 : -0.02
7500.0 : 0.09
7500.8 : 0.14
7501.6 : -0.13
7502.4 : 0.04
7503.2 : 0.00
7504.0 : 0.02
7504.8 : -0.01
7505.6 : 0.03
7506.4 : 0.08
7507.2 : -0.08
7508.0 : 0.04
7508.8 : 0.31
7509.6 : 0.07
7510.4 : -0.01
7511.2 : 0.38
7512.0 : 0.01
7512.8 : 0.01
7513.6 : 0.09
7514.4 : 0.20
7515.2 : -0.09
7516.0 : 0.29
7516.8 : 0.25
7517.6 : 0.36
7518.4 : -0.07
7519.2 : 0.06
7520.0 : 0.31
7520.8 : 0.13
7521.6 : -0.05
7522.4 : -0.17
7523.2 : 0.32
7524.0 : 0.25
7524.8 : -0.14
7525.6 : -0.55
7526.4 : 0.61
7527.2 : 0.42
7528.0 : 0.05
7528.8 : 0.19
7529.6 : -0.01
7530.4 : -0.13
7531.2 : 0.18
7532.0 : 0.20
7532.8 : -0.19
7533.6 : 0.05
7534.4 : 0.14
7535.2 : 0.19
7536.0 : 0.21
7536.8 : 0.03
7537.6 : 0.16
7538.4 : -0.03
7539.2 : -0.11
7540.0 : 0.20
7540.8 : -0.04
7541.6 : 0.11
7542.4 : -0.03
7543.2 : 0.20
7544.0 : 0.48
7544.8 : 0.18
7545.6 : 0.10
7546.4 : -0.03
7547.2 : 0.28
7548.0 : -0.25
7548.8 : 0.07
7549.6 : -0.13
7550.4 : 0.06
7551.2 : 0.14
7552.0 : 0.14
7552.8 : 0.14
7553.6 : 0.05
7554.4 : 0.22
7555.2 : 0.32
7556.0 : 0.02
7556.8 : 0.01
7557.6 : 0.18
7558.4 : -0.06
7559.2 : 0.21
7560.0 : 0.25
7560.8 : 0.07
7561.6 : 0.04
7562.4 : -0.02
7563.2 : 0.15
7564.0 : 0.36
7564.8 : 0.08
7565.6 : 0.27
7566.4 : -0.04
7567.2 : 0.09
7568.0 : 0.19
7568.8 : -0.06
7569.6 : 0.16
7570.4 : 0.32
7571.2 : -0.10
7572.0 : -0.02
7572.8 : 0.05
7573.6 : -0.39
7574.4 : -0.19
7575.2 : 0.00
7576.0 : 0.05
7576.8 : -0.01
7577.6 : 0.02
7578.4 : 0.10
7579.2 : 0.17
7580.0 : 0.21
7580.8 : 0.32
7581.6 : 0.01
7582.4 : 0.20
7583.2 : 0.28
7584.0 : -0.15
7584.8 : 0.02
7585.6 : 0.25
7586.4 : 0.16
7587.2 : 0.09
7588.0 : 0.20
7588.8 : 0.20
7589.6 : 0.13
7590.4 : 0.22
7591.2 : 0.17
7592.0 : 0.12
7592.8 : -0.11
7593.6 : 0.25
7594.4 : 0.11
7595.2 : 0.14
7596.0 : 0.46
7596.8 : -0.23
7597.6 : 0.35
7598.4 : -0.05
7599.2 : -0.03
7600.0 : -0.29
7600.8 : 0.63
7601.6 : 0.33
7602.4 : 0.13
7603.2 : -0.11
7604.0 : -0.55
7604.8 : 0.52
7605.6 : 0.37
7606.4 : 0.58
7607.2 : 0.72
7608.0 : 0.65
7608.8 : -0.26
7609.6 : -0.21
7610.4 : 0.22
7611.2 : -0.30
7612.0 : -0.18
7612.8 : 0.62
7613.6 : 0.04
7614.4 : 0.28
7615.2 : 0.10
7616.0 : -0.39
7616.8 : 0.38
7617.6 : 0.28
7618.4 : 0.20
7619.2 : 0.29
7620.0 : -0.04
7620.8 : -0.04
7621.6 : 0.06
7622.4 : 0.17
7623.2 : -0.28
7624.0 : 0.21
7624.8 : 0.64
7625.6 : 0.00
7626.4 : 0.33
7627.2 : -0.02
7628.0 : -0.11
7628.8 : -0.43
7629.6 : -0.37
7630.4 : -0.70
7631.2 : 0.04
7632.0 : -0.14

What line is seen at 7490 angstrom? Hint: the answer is [O II]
